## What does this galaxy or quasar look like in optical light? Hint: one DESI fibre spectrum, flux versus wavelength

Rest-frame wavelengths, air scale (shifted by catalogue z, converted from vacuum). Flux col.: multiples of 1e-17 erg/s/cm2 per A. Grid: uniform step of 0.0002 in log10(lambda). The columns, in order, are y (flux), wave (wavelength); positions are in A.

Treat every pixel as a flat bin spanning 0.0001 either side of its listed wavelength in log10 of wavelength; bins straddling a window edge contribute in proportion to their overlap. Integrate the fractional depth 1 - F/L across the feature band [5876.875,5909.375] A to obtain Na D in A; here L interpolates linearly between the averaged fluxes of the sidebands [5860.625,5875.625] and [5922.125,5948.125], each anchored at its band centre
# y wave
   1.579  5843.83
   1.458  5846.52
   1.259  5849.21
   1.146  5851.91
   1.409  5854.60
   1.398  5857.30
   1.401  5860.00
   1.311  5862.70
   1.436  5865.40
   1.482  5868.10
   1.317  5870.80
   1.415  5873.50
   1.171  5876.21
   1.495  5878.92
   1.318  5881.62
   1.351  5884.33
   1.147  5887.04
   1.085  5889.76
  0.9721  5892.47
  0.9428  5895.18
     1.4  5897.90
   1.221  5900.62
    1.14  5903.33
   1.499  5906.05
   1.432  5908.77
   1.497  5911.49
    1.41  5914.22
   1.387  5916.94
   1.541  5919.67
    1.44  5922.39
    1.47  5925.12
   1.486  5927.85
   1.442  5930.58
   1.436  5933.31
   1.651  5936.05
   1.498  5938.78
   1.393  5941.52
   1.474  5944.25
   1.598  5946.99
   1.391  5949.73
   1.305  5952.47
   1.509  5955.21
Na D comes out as 4.06 A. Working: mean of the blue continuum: 1.38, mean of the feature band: 1.24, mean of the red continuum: 1.49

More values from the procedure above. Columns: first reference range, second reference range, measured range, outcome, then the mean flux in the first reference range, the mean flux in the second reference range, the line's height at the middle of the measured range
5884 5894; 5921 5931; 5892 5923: -0.95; 1.11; 1.46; 1.29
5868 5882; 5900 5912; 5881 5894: 1.87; 1.36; 1.36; 1.36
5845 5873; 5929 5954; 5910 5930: -0.29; 1.37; 1.47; 1.44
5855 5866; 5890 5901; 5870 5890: -0.96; 1.38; 1.12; 1.24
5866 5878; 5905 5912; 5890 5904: 2.99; 1.36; 1.47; 1.44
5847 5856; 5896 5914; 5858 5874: -1.04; 1.29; 1.35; 1.31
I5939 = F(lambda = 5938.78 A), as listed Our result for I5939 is 1.498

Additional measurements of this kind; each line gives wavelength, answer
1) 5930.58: 1.442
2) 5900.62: 1.221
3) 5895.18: 0.9428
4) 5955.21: 1.509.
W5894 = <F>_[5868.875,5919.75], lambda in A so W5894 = 1.3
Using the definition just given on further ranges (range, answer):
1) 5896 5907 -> 1.29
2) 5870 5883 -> 1.34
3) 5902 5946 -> 1.45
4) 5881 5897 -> 1.13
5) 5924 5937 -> 1.49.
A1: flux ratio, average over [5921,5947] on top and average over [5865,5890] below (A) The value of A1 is 1.1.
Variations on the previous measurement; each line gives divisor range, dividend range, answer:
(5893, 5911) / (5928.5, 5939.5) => 1.19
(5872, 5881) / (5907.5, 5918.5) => 1.06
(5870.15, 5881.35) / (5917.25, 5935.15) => 1.09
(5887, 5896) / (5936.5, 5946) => 1.44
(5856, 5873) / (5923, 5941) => 1.07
